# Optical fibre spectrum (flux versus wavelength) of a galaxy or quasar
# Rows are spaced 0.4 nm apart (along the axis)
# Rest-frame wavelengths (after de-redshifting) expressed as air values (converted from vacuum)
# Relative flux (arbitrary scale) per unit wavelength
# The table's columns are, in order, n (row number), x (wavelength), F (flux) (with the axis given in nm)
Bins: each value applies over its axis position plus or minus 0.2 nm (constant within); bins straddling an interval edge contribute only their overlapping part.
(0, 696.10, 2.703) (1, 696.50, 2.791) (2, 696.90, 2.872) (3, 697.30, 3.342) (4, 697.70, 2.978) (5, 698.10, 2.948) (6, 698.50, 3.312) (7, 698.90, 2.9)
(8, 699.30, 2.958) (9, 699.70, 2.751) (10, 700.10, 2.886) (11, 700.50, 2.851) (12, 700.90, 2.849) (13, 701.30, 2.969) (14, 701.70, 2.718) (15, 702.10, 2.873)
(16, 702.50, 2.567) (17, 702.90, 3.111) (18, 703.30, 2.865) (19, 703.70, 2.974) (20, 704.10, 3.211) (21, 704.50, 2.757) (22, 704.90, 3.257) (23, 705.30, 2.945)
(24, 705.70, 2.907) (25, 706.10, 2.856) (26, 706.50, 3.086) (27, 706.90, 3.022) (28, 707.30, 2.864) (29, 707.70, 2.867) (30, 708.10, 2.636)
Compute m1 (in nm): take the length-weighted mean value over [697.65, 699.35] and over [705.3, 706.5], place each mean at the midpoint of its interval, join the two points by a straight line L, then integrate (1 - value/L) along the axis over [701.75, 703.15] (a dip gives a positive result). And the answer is 0.06 nm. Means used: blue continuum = 3.03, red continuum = 2.93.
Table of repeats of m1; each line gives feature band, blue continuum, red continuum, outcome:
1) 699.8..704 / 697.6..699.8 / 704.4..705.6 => 0.169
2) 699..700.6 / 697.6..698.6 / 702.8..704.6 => 0.094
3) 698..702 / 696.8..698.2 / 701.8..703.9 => 0.075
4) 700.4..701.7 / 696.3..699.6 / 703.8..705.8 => 0.063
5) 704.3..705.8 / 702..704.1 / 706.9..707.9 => -0.034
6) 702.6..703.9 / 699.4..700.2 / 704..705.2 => 0.016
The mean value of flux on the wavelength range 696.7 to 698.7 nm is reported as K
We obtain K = 3.09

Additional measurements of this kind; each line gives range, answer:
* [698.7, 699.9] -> 2.87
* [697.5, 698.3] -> 2.96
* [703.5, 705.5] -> 3.03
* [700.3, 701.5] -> 2.89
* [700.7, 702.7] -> 2.8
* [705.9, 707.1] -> 2.99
